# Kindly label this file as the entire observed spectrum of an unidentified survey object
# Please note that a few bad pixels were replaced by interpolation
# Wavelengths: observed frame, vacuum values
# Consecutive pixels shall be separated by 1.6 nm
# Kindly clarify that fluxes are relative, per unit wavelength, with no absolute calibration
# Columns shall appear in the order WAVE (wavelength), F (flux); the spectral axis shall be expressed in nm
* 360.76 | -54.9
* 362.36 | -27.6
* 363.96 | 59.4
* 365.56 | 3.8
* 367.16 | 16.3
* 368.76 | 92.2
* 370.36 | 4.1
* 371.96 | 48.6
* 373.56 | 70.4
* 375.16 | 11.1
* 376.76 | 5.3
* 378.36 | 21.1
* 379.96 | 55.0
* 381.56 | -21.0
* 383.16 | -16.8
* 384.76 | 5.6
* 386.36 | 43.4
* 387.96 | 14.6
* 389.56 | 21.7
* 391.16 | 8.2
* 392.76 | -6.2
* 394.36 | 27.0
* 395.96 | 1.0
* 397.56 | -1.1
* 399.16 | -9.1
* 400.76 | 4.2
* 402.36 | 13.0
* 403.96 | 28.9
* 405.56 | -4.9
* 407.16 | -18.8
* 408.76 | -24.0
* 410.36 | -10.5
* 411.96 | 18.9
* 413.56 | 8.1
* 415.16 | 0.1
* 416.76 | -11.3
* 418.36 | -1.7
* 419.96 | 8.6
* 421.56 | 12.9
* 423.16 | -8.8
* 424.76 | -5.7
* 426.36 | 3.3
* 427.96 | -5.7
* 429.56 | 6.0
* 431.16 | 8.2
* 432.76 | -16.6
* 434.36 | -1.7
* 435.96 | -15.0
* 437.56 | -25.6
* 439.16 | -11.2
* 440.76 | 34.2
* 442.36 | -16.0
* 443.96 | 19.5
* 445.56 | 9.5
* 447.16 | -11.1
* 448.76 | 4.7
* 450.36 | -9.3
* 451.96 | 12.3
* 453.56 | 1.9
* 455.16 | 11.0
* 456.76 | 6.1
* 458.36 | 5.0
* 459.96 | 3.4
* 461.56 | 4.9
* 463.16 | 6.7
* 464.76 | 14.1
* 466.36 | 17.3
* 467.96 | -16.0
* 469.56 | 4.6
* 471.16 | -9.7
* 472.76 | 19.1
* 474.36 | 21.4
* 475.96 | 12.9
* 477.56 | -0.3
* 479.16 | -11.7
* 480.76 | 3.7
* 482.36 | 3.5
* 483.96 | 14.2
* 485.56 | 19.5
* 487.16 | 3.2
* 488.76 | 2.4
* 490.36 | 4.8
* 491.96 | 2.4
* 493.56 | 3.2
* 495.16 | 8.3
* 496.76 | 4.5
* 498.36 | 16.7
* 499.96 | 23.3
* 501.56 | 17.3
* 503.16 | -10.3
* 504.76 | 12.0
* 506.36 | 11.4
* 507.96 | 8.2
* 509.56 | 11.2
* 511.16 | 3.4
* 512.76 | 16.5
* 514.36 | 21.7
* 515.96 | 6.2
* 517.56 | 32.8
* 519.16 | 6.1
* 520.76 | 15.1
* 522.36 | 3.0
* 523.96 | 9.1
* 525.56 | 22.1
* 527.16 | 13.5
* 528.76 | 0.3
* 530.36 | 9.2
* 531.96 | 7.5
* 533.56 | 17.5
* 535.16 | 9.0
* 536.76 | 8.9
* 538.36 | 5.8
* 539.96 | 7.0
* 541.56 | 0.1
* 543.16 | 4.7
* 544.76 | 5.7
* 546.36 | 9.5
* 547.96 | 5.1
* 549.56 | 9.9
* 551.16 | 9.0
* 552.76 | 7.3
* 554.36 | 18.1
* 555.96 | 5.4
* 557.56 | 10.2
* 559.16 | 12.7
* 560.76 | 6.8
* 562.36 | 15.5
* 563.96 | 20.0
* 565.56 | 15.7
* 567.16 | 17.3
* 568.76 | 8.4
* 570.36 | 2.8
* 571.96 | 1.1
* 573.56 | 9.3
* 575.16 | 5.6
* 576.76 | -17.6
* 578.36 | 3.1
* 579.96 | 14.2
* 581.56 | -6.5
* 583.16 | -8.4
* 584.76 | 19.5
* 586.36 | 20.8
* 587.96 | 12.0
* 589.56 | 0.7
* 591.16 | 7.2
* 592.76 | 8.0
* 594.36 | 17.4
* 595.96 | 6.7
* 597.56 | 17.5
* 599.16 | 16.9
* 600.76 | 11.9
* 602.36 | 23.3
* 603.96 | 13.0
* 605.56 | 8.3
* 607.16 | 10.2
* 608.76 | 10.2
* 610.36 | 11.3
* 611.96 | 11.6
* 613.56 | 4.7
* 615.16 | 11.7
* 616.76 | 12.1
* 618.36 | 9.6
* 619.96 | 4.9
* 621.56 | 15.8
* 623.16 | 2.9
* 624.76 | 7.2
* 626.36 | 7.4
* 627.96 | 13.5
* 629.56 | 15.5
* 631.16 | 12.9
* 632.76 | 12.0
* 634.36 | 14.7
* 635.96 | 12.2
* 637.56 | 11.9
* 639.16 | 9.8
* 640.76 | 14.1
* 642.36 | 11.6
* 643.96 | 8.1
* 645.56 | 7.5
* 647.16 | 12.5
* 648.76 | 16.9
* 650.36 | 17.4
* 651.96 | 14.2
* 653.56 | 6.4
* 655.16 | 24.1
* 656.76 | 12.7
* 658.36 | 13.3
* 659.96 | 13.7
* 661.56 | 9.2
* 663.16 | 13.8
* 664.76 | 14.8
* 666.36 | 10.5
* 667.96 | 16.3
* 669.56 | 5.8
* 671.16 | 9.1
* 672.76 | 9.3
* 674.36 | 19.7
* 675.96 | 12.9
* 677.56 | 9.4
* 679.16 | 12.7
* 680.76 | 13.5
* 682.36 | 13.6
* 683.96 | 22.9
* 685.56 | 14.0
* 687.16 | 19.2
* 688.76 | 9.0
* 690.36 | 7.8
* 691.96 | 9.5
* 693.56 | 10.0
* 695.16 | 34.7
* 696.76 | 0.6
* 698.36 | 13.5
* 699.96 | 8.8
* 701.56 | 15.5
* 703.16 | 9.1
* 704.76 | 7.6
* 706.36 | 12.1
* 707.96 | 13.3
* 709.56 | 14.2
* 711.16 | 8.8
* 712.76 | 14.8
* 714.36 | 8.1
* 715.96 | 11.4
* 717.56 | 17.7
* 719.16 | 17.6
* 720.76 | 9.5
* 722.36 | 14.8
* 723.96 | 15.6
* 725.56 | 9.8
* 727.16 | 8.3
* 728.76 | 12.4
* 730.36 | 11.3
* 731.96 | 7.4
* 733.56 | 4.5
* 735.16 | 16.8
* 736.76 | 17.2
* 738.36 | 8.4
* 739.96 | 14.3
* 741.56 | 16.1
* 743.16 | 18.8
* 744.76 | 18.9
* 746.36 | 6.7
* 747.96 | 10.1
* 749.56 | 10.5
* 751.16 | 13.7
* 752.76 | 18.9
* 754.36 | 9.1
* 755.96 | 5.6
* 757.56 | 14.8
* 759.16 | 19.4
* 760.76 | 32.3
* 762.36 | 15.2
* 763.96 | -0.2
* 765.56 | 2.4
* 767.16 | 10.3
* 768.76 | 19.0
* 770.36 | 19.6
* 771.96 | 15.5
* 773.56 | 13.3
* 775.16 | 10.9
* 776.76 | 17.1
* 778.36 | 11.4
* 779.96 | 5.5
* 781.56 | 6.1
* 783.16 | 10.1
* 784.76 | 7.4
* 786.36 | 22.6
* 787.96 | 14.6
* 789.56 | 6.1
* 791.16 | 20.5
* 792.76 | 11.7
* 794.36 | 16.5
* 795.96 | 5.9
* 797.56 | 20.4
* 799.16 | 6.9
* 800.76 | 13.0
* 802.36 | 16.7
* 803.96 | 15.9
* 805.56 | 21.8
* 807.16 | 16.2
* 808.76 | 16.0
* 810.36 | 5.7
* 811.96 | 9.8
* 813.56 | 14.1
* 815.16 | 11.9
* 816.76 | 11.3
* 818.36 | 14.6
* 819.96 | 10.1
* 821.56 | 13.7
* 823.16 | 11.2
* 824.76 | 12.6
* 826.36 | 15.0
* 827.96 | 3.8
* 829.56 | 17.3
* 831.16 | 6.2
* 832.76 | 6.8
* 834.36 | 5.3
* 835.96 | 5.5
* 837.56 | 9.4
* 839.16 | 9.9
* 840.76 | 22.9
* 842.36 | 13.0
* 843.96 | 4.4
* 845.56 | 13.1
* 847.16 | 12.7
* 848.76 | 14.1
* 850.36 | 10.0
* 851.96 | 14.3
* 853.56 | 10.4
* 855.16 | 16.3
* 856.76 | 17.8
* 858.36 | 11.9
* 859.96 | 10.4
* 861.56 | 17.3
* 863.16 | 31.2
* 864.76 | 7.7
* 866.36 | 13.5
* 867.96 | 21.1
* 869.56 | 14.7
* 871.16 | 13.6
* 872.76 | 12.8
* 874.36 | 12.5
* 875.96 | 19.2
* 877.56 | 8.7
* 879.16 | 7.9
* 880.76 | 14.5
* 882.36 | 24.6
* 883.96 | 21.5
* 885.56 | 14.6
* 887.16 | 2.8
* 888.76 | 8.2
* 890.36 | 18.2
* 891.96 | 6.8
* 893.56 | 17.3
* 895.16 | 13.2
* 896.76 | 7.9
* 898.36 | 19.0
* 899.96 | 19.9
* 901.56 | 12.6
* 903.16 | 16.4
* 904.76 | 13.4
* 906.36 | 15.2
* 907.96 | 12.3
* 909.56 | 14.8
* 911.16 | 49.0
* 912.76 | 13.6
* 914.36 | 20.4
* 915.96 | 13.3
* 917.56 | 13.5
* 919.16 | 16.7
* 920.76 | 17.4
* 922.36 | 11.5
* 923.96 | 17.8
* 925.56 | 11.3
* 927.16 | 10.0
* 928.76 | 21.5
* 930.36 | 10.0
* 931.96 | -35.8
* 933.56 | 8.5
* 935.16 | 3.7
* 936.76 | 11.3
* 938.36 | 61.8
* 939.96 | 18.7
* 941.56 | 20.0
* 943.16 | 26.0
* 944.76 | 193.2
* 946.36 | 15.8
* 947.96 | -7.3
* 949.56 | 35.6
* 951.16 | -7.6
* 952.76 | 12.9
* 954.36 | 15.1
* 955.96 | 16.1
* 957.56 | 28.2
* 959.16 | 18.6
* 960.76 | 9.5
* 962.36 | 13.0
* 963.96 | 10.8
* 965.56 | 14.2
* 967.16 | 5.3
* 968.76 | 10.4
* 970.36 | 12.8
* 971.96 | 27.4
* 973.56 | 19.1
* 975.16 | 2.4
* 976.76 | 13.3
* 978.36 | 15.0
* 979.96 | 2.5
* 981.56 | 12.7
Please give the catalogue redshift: 0.39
